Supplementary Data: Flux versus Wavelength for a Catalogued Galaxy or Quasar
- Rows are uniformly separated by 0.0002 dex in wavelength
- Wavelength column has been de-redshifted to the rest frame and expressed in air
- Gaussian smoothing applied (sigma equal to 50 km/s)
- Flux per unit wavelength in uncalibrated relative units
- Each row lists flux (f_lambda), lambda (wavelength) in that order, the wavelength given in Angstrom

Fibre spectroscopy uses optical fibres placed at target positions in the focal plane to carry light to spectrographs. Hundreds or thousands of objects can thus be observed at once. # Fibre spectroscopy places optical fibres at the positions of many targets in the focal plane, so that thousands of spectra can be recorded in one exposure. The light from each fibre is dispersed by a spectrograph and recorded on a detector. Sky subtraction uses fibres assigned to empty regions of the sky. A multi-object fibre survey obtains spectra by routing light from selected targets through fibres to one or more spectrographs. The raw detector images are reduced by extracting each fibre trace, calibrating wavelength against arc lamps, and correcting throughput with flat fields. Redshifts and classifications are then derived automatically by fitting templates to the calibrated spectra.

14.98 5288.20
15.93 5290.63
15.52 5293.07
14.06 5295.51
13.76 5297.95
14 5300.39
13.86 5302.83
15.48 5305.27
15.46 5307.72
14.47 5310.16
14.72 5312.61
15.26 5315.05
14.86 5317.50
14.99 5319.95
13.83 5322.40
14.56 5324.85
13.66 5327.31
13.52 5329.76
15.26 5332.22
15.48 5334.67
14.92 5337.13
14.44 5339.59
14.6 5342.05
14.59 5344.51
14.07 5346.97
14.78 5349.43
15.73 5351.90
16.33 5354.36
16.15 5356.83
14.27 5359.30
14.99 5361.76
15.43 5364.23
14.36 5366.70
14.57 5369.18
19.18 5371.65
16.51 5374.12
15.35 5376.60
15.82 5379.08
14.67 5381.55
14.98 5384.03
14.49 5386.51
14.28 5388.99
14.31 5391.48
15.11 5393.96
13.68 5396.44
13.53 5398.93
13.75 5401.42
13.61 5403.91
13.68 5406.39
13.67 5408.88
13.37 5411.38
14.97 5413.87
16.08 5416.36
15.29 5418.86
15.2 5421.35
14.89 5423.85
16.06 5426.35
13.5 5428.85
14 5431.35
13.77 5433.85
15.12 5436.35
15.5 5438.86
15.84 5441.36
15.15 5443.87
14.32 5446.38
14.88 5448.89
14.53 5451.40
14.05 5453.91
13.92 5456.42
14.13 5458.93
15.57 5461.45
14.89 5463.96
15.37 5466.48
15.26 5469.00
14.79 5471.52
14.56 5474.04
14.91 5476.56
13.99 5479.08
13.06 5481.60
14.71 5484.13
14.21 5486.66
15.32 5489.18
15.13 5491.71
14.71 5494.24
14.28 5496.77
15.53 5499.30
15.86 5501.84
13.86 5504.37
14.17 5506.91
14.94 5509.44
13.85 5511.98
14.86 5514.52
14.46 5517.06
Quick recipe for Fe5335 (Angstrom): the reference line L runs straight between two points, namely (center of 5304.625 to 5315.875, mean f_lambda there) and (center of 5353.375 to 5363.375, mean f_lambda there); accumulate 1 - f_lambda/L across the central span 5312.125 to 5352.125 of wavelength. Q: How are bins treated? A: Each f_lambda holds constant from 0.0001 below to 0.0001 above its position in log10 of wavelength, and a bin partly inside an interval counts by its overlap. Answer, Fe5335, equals 1.5 Angstrom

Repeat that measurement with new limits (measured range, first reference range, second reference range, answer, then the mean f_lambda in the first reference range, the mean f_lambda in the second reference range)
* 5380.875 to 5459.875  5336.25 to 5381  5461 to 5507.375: 2.78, 15.3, 14.7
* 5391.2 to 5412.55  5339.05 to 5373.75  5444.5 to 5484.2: 1.64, 15.3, 14.6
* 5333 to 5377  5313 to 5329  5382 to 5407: -2.97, 14.5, 14.2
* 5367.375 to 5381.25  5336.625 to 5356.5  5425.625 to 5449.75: -1.09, 15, 14.8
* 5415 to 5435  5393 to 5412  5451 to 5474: -1.02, 13.8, 14.7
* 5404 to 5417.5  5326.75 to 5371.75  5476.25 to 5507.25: 0.49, 15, 14.6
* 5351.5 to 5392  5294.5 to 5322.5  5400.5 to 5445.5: -2.12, 14.6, 14.6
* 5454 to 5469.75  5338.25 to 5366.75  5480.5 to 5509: -0.06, 15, 14.6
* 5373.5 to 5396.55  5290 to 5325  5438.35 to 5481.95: -0.35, 14.7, 14.7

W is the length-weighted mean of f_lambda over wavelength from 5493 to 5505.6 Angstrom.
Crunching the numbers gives 14.9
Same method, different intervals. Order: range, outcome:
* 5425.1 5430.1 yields 14.8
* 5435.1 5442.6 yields 15.5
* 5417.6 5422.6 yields 15.2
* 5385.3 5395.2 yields 14.5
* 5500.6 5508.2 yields 14.6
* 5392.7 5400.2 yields 14.1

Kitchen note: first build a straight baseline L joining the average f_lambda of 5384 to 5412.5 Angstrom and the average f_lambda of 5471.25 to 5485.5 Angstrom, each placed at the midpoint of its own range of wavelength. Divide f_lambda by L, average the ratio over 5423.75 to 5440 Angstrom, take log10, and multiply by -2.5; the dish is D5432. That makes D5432 -0.041 mag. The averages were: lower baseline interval 14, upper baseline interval 14.3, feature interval 14.7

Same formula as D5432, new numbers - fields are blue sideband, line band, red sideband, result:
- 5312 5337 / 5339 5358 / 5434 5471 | -0.03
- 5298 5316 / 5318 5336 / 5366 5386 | 0.04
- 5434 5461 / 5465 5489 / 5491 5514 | 0.01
